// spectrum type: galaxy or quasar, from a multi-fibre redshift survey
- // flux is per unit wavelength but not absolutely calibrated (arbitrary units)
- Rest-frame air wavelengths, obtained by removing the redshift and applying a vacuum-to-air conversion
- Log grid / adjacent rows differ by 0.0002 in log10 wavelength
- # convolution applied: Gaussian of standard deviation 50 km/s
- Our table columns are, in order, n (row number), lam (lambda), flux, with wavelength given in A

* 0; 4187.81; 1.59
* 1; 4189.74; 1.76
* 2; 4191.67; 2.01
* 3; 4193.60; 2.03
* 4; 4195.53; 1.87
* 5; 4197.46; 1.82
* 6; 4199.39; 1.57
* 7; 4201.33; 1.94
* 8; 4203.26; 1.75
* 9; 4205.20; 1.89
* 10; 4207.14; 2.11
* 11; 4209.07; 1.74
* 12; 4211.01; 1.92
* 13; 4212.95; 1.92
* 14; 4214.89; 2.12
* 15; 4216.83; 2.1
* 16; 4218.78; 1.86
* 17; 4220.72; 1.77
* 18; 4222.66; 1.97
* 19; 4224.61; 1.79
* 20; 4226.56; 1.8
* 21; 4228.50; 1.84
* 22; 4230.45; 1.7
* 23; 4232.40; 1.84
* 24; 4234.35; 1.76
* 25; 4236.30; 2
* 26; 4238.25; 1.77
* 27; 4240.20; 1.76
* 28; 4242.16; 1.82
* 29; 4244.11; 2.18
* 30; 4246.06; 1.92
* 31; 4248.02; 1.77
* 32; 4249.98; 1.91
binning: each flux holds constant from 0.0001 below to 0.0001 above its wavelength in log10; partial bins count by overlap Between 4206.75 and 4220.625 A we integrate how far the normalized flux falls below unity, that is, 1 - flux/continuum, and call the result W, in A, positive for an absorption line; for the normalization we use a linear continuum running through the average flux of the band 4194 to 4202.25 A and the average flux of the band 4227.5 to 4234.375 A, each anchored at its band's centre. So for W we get -1.1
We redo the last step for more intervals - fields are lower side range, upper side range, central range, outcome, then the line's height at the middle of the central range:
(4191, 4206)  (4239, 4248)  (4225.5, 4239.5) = 0.56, 1.89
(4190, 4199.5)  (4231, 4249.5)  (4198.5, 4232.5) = 0.07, 1.87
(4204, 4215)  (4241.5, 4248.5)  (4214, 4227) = 0.10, 1.93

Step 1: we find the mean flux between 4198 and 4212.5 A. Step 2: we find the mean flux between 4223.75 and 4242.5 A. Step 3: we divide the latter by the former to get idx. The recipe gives 0.98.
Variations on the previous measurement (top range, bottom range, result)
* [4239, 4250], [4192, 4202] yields 1.02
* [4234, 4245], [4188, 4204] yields 1.03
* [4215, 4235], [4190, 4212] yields 0.99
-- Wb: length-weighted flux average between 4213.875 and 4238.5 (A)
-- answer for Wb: 1.87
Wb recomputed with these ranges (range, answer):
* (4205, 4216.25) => 1.96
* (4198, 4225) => 1.89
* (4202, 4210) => 1.88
